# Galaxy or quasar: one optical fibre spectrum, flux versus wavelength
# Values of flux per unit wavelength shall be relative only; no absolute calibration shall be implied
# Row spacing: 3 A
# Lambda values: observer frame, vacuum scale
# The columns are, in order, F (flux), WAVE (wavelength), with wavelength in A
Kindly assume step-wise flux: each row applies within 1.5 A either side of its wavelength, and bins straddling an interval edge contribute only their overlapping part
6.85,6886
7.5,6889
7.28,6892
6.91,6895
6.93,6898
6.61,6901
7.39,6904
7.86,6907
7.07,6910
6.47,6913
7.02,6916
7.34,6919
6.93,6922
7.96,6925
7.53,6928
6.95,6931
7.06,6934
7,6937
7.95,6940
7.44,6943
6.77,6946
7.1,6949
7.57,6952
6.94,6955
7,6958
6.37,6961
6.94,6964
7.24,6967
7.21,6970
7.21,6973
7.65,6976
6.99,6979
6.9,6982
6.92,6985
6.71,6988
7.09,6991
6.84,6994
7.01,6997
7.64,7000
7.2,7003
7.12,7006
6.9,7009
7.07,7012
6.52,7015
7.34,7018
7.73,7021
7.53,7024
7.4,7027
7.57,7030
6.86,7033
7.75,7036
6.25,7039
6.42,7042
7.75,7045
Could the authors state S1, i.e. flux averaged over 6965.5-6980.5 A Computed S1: 7.26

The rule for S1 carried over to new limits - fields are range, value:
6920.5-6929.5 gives 7.47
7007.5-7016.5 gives 6.83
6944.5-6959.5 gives 7.08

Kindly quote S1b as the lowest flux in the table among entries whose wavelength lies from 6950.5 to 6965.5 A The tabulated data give 6.37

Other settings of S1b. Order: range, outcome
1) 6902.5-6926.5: 6.47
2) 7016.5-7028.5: 7.34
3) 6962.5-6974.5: 6.94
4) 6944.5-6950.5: 6.77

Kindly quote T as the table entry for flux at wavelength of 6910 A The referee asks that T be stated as 7.07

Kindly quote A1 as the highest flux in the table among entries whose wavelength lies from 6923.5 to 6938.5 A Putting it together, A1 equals 7.96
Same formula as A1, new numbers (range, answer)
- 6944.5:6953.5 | 7.57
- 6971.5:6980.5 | 7.65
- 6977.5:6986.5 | 6.99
